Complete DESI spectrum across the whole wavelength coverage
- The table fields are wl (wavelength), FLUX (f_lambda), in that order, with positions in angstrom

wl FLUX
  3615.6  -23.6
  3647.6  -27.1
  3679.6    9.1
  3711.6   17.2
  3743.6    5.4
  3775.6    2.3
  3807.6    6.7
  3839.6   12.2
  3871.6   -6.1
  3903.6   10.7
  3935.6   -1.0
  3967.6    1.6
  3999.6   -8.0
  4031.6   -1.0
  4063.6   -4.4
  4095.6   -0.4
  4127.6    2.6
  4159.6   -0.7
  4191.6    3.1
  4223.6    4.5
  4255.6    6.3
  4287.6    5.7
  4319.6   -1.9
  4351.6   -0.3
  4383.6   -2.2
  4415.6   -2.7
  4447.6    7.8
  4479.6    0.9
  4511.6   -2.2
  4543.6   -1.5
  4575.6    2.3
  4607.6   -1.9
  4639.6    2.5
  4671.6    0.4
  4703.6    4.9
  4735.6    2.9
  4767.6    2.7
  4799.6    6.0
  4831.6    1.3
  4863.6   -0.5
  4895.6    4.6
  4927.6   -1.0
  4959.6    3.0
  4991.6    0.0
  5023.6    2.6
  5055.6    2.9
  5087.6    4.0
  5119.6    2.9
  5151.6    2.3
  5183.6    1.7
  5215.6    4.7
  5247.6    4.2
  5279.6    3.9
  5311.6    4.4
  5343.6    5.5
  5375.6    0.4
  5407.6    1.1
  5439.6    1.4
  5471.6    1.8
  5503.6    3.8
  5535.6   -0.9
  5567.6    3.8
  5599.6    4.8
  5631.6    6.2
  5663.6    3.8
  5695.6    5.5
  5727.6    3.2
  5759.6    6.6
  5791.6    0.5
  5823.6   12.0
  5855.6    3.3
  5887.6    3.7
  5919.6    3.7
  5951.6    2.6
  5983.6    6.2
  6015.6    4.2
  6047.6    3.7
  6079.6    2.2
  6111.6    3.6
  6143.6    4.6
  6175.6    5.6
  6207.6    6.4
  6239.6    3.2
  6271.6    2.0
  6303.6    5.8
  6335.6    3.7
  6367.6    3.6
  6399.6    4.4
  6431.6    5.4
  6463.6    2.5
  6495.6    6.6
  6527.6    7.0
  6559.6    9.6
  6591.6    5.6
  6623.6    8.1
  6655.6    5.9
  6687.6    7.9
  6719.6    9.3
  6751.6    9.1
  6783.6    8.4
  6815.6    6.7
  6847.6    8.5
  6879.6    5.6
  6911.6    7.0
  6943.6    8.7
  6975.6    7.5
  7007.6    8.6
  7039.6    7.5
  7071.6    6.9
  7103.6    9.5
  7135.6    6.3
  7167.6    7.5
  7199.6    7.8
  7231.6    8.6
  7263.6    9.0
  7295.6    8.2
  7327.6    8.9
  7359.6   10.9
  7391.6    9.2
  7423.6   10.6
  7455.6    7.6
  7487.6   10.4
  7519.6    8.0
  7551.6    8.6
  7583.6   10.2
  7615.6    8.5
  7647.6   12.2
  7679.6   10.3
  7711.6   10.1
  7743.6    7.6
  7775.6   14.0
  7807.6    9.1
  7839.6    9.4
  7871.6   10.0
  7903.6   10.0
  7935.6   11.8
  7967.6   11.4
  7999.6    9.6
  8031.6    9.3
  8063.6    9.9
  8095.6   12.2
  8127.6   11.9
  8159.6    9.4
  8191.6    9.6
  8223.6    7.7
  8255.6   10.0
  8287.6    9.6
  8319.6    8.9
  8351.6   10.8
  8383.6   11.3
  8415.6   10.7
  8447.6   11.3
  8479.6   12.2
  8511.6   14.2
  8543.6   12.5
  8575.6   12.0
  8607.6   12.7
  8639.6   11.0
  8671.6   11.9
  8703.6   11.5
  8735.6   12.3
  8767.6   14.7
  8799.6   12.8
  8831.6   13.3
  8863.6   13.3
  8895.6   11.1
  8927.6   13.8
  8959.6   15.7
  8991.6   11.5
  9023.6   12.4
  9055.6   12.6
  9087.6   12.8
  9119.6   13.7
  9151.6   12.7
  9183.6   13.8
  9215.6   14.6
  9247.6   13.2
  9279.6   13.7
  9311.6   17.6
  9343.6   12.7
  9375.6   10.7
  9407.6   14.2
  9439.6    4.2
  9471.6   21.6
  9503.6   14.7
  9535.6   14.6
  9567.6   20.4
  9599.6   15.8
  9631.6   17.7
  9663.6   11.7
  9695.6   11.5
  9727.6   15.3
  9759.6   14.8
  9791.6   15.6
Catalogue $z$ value 0.607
